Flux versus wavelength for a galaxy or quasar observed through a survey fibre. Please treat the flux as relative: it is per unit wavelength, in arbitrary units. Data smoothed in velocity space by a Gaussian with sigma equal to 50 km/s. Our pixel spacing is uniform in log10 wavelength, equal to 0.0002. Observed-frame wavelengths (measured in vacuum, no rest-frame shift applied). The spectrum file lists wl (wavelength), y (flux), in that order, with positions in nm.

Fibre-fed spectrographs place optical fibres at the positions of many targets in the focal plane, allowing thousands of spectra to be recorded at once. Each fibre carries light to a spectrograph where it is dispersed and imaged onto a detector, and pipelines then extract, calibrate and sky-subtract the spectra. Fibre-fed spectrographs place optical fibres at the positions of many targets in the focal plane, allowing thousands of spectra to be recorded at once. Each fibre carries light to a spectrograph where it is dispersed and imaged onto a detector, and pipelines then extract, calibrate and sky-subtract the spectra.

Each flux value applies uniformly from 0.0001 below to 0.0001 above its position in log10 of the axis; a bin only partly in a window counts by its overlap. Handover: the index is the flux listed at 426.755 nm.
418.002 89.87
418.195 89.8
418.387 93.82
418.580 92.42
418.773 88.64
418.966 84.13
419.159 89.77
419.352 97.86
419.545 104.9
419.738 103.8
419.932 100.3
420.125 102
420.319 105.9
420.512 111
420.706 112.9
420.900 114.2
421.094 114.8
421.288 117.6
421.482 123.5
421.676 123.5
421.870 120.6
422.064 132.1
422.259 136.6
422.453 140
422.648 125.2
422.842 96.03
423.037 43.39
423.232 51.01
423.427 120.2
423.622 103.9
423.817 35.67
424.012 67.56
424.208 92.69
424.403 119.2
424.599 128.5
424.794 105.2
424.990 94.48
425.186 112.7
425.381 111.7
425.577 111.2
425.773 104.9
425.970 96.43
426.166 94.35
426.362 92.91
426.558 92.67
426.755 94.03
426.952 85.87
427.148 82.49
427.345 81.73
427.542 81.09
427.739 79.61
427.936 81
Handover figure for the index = 94.03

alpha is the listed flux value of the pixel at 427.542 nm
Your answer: 81.09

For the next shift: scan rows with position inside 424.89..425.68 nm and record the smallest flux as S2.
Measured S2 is 94.48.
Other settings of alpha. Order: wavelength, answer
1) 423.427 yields 120.2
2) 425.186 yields 112.7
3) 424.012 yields 67.56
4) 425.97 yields 96.43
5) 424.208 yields 92.69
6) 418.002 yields 89.87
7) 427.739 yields 79.61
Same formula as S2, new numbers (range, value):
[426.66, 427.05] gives 85.87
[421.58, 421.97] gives 120.6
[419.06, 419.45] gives 89.77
